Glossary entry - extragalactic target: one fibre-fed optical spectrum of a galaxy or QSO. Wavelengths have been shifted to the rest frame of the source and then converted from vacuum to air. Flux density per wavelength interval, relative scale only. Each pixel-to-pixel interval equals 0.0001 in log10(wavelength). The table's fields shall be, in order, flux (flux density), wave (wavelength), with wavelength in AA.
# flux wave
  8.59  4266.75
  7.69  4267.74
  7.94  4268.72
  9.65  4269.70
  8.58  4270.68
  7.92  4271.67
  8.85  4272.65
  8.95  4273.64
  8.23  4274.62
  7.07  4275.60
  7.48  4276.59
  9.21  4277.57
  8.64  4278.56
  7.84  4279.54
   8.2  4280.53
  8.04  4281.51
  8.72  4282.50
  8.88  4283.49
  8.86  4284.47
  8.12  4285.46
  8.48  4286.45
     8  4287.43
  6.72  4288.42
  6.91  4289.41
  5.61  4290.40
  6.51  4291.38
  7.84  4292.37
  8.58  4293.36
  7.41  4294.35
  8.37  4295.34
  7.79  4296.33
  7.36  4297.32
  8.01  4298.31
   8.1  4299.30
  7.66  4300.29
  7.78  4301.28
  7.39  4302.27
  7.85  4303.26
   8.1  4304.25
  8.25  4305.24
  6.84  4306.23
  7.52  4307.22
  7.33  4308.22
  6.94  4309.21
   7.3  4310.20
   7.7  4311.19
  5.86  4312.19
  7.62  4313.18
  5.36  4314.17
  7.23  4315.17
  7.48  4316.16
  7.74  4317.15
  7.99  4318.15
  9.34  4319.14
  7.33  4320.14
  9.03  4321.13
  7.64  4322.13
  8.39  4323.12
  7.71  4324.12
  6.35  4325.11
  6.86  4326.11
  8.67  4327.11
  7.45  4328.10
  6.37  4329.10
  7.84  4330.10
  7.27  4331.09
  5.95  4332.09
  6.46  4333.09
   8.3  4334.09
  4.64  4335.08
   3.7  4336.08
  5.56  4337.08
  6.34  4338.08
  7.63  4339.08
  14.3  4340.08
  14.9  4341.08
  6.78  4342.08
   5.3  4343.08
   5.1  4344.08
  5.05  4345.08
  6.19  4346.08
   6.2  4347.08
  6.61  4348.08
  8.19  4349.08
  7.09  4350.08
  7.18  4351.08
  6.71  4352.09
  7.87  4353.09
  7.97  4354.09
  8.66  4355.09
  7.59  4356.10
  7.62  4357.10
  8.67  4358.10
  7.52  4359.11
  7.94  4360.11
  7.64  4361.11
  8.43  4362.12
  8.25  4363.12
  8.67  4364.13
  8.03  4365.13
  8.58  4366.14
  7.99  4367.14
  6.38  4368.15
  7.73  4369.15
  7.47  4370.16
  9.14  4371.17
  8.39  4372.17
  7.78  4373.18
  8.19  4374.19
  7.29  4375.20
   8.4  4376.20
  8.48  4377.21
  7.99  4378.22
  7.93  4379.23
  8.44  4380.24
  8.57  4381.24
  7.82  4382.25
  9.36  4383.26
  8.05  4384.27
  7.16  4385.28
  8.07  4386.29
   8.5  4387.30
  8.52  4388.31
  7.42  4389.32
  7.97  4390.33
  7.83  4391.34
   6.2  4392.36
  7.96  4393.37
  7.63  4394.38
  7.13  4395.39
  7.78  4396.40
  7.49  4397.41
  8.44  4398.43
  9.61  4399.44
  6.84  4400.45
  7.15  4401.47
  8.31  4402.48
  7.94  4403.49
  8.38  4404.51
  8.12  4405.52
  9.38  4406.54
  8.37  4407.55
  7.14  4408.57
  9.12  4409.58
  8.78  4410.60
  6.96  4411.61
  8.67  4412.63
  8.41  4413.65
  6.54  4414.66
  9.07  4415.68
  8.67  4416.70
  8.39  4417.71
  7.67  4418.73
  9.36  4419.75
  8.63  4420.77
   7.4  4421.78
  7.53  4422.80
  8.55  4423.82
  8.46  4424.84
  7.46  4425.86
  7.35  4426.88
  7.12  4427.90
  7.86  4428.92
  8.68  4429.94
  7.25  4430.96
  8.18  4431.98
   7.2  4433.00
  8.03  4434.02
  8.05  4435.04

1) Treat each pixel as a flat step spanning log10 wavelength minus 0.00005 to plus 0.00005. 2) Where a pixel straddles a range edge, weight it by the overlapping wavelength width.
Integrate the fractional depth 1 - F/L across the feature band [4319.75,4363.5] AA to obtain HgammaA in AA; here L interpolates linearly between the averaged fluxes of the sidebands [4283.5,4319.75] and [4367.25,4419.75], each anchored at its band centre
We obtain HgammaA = 1.9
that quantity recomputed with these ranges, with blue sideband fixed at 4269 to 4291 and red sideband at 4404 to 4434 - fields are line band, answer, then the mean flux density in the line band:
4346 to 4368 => 1.1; 7.72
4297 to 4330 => 2.4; 7.54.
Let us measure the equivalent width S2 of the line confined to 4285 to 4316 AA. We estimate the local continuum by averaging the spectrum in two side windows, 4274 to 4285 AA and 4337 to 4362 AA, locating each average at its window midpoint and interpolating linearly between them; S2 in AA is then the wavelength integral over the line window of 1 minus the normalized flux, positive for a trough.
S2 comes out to 2.6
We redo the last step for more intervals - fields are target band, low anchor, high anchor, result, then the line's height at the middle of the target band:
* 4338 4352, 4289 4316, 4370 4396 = 0.1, 7.7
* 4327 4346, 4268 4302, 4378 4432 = 2.0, 8.01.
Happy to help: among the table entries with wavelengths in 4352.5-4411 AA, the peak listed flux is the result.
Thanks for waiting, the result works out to 9.61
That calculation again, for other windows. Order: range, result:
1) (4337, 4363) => 14.9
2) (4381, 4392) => 9.36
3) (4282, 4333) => 9.34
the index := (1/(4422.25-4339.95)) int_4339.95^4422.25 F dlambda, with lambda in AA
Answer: 7.97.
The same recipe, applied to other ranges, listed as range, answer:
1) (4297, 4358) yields 7.41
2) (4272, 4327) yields 7.74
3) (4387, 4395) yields 7.72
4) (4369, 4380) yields 8.08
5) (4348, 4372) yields 7.86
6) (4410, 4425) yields 8.2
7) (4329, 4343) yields 7.54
